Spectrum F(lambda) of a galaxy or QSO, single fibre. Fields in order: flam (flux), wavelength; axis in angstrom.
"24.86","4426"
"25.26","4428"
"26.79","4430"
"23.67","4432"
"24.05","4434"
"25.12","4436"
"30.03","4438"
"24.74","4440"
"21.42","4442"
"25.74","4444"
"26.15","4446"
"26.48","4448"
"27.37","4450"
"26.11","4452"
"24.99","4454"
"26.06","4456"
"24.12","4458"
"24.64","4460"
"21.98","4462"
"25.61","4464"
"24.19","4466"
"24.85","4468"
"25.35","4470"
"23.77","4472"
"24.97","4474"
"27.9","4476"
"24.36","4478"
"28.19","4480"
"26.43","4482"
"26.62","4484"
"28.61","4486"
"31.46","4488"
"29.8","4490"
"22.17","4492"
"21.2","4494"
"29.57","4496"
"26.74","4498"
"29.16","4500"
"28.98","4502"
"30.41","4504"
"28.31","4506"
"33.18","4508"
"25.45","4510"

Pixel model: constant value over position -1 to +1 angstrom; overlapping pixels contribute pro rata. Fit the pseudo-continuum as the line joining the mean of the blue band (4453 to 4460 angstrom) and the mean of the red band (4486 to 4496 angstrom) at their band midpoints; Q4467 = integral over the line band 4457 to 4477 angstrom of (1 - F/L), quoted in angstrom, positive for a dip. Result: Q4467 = 0.62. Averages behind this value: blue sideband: 25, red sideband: 26.7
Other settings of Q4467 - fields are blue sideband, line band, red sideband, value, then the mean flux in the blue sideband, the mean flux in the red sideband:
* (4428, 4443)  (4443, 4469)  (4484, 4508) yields 0.8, 25.1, 28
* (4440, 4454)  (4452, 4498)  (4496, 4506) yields 2.4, 25.4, 28.8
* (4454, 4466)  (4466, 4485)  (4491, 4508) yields -0.1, 24.5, 27.4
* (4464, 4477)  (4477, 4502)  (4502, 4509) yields 0.8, 25.2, 30.4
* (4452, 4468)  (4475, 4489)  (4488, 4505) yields -0.7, 24.6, 27.5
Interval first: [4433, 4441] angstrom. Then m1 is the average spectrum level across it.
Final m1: 26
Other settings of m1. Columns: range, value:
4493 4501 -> 26.7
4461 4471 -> 24.4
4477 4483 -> 26.3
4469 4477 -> 25.5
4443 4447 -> 25.9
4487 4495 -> 26.2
